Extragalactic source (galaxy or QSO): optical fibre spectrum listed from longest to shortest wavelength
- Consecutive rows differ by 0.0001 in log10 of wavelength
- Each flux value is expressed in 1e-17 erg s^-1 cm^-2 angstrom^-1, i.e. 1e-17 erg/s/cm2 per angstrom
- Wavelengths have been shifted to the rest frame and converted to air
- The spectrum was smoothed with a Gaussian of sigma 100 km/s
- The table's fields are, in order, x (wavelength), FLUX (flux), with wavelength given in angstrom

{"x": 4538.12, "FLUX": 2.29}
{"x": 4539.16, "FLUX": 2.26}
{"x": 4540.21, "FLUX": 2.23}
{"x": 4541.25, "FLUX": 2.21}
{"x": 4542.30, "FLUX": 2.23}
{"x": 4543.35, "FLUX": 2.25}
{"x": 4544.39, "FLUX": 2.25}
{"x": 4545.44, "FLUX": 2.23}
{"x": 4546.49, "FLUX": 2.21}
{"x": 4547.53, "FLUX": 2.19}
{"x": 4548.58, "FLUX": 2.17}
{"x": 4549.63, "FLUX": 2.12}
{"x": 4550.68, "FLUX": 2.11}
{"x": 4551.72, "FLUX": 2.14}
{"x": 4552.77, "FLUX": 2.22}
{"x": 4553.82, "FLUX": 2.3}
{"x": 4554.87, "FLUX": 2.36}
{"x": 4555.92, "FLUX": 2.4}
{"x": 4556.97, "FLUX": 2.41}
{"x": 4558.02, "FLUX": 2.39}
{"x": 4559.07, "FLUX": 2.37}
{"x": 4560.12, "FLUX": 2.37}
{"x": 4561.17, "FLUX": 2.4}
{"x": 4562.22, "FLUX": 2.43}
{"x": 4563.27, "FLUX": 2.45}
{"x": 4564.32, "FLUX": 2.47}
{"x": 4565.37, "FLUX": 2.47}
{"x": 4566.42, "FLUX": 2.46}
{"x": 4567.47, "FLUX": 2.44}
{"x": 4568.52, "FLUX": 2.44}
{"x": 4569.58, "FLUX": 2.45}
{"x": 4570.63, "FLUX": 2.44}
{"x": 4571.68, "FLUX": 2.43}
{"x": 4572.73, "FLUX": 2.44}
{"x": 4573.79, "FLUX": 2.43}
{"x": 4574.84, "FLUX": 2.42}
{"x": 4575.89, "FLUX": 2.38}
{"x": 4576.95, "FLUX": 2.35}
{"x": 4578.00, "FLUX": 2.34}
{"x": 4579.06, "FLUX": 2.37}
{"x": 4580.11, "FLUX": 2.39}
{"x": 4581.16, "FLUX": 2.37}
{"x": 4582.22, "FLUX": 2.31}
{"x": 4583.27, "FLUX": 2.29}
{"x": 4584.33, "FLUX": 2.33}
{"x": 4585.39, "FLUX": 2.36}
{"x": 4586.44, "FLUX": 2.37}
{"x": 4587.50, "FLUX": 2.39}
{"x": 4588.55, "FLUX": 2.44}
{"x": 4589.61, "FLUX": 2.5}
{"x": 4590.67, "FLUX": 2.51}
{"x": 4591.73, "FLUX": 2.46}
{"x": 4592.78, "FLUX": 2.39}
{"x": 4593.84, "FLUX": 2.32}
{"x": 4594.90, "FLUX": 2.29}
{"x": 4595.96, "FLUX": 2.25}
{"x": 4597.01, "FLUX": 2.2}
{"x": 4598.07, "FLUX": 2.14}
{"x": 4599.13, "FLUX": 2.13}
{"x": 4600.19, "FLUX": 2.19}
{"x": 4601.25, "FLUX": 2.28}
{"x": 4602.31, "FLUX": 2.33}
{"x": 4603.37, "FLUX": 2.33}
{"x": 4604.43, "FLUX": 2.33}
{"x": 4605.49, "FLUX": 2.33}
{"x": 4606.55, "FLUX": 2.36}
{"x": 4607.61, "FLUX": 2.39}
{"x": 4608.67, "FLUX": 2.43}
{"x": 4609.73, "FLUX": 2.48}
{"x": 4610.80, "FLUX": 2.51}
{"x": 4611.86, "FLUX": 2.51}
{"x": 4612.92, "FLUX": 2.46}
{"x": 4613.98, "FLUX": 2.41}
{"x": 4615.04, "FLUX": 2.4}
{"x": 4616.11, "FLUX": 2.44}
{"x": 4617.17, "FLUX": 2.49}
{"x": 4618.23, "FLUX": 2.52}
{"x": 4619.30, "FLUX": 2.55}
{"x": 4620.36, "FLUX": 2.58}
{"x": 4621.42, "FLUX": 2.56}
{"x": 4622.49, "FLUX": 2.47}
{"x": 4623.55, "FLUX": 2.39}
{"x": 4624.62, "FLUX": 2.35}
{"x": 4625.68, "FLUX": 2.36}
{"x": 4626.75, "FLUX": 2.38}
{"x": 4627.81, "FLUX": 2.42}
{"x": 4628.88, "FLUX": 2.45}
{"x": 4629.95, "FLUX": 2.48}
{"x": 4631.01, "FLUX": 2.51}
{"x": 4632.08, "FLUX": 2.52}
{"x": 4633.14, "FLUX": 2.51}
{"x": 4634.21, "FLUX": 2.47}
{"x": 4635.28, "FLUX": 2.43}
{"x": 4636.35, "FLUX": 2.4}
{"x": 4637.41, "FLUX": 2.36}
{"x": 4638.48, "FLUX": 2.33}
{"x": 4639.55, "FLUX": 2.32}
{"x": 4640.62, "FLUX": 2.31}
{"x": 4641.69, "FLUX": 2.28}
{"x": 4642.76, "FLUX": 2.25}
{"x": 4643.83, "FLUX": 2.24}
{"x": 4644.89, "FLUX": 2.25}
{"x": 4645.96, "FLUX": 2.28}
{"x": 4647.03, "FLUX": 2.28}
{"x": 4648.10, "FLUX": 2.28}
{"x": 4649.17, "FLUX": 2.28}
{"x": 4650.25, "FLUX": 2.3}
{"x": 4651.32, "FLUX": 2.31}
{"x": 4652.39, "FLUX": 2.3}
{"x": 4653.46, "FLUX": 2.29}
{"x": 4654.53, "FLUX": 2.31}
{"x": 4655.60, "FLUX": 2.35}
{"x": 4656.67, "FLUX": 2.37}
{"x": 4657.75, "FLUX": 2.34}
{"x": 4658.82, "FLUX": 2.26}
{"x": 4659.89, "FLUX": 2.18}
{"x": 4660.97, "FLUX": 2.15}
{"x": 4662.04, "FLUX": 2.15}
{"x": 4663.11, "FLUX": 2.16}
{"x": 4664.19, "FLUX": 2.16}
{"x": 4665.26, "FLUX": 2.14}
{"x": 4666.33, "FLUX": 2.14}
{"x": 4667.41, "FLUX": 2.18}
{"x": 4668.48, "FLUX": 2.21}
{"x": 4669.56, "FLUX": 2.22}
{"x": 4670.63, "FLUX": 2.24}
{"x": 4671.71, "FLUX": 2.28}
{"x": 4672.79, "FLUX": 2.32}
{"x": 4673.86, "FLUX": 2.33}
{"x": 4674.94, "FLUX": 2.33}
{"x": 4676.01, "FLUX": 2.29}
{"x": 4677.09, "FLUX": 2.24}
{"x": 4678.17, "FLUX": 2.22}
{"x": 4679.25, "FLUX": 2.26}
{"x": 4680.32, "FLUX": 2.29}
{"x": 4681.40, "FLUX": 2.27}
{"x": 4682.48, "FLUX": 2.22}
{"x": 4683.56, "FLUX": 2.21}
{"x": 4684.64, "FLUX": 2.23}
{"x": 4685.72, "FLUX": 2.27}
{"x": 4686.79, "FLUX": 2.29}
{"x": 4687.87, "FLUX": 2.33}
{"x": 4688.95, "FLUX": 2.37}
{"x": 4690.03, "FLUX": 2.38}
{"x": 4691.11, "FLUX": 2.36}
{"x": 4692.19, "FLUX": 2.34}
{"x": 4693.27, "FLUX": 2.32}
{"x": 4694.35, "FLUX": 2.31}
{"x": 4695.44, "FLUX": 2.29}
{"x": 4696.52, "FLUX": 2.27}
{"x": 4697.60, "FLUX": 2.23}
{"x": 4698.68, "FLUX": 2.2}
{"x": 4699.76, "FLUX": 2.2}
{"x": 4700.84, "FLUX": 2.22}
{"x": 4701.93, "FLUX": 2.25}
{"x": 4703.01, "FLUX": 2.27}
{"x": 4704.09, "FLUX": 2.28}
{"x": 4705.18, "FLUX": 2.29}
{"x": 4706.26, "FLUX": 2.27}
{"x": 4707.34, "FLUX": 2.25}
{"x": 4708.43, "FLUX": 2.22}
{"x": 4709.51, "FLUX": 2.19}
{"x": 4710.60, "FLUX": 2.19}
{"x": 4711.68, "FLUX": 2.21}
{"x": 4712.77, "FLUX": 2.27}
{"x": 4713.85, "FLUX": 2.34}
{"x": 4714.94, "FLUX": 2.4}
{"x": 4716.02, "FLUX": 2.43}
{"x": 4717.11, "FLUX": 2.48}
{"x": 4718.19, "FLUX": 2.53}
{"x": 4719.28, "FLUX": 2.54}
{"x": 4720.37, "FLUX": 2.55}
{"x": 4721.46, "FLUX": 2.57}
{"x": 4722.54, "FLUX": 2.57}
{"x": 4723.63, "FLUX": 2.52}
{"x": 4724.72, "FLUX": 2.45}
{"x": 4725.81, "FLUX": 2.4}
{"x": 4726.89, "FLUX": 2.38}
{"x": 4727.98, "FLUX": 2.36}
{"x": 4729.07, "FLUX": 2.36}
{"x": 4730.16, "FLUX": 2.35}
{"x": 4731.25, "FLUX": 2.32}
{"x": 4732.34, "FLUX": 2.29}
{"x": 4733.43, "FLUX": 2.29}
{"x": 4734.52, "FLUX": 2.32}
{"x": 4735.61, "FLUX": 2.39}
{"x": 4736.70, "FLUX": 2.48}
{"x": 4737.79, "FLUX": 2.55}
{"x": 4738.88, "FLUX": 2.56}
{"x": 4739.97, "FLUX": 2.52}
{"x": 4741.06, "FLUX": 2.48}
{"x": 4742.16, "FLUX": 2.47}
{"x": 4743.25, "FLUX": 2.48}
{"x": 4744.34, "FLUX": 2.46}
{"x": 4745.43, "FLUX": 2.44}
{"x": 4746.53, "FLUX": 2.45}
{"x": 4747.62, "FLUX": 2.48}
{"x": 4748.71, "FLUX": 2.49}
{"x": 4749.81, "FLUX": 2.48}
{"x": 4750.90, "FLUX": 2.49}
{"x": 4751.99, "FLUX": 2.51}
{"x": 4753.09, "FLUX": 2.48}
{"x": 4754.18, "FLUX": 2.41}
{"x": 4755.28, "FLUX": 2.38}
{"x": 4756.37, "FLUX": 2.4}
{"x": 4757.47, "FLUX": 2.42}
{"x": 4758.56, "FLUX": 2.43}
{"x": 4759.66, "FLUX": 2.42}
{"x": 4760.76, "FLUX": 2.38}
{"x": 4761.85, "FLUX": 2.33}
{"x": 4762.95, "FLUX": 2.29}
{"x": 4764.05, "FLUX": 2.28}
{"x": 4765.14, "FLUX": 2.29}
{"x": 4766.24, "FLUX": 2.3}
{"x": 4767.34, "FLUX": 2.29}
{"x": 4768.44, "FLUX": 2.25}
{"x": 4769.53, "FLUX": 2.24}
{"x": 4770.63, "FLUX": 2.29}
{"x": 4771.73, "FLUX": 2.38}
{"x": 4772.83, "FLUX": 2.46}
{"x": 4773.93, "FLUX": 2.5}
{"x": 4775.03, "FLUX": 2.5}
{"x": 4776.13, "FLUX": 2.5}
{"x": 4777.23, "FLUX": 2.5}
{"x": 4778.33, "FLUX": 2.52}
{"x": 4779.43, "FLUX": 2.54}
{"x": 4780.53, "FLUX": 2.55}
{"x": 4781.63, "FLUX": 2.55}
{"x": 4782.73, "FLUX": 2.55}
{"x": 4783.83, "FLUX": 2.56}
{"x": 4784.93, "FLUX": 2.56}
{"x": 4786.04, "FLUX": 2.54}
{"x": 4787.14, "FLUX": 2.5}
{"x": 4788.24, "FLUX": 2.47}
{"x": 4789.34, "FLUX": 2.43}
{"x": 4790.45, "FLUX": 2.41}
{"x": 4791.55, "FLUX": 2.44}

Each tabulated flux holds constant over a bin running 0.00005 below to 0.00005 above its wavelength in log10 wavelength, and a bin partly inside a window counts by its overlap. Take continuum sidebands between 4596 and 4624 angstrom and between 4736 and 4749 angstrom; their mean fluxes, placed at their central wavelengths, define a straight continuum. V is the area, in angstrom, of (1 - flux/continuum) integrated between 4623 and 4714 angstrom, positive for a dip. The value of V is 5.3 angstrom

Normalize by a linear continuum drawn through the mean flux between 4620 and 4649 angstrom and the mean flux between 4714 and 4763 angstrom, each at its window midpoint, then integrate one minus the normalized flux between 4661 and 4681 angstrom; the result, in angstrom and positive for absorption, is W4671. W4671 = 1.5 angstrom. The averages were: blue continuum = 2.39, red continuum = 2.44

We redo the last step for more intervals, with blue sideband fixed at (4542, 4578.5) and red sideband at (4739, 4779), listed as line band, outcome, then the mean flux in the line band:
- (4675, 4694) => 0.8 angstrom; 2.29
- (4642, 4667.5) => 1.4 angstrom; 2.25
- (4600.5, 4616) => -0.2 angstrom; 2.39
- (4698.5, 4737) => 0.8 angstrom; 2.35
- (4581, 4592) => -0.2 angstrom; 2.39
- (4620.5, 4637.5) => -0.6 angstrom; 2.45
